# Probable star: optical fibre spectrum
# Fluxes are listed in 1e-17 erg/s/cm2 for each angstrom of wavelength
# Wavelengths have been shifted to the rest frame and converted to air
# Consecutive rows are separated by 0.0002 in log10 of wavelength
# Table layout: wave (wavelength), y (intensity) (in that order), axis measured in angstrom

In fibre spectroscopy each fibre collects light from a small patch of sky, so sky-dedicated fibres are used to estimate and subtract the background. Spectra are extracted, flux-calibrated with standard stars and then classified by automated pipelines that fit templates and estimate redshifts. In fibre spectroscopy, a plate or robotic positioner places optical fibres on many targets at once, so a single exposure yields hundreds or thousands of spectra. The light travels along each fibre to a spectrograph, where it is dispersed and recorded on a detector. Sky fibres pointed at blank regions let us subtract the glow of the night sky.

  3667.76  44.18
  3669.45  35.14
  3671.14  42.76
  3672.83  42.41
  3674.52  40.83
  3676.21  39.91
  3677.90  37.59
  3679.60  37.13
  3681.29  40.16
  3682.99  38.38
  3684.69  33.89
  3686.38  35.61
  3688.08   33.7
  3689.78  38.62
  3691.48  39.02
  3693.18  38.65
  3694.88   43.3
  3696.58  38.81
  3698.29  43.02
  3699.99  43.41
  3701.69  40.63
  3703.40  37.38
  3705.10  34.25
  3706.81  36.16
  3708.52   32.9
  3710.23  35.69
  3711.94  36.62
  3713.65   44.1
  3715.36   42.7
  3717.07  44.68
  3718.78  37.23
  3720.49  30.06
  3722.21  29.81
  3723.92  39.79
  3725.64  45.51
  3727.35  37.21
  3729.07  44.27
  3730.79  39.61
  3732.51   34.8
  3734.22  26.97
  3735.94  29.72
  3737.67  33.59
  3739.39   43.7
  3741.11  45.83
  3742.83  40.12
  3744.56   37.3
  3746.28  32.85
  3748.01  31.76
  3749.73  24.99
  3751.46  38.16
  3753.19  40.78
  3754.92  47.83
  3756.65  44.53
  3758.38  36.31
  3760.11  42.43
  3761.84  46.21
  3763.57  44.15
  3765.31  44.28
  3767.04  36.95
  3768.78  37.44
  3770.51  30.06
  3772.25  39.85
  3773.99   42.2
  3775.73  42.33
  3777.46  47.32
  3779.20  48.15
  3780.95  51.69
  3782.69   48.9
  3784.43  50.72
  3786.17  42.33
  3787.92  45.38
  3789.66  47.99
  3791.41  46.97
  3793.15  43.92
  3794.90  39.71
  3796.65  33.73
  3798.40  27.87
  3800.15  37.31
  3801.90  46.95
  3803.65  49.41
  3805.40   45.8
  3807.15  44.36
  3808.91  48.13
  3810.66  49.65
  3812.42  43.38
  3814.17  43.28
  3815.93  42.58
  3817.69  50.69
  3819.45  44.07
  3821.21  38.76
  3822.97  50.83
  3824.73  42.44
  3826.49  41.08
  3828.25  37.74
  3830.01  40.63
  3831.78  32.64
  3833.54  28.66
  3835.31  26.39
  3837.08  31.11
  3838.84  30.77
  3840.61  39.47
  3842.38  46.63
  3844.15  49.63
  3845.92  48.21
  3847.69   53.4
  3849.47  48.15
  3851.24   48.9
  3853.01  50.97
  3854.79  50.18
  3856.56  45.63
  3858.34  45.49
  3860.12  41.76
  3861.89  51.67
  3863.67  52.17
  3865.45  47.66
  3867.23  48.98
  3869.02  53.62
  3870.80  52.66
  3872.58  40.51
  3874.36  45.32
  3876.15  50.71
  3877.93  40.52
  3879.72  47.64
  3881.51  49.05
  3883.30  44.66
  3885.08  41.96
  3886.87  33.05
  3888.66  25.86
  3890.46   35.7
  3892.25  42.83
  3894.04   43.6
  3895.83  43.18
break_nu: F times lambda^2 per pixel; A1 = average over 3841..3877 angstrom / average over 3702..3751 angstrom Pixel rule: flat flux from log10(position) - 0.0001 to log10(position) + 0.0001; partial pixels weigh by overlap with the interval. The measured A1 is 1.4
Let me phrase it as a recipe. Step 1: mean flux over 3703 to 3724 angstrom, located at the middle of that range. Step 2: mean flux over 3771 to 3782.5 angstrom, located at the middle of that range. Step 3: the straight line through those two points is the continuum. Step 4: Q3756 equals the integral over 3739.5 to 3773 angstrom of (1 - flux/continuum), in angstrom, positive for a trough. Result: 2.5 angstrom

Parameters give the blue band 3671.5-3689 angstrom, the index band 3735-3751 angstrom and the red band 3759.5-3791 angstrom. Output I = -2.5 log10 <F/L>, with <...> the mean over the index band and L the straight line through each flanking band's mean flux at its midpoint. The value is 0.178 mag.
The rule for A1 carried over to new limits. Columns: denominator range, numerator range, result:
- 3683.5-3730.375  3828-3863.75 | 1.20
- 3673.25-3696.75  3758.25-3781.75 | 1.15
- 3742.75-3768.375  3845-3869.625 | 1.32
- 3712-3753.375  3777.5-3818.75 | 1.24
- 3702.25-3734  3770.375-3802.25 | 1.18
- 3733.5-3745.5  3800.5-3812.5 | 1.31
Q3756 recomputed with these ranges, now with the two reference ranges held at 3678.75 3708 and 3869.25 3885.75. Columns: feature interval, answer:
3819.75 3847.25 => 3.1 angstrom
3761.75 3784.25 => -0.8 angstrom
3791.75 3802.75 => 1.1 angstrom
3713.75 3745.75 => 1.5 angstrom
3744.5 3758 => 1.2 angstrom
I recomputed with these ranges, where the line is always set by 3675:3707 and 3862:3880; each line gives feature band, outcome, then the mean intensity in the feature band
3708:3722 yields 0.057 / 37.7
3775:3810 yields -0.015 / 44.5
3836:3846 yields 0.162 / 40.1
